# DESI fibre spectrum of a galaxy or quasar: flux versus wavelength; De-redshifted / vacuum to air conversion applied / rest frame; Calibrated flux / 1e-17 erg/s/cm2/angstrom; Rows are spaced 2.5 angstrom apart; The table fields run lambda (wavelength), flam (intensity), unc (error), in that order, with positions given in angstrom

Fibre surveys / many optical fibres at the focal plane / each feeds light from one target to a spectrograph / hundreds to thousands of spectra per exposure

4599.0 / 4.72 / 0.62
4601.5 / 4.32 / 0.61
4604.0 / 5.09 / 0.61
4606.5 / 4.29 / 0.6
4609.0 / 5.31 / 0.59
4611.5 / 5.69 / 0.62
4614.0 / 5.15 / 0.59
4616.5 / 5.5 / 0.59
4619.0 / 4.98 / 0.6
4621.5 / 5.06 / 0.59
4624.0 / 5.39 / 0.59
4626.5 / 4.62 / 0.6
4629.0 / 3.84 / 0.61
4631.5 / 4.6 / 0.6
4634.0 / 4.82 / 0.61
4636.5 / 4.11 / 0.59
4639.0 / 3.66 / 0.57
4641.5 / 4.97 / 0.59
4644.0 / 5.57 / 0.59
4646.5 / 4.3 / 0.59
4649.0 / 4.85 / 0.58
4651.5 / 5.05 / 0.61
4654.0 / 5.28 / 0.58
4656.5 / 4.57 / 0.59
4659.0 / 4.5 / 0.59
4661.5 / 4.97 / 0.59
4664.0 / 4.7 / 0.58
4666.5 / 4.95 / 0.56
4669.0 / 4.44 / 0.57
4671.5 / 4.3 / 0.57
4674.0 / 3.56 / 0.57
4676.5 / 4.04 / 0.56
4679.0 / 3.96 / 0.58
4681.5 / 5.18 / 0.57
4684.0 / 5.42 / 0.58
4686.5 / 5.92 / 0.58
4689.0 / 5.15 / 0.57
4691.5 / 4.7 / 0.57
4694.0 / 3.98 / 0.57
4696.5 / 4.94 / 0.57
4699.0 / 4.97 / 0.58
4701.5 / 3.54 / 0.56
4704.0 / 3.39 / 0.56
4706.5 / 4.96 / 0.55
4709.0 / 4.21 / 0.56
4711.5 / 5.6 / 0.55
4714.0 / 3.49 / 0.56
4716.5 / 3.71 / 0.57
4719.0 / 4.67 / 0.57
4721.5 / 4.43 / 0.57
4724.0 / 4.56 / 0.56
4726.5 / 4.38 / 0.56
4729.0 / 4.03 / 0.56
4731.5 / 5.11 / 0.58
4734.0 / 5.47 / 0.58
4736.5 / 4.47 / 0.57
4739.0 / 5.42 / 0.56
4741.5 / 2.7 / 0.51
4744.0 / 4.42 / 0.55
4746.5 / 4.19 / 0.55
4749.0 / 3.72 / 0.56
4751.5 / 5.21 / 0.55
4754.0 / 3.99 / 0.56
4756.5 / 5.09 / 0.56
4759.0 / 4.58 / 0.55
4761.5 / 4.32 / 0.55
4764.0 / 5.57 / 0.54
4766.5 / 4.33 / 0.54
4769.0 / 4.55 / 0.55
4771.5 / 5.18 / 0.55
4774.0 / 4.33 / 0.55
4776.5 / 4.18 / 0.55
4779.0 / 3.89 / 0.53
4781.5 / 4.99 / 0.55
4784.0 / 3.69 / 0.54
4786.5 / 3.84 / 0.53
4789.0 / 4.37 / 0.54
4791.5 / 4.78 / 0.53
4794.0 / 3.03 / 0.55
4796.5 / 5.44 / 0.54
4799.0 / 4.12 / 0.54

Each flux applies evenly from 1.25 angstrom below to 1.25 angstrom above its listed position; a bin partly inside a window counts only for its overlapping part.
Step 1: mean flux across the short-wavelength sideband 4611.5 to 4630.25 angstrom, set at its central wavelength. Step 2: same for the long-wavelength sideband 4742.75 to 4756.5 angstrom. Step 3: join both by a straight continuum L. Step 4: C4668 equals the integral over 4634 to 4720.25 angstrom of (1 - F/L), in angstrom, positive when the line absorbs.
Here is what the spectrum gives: 2.5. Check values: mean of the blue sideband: 4.98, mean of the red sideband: 4.38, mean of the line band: 4.58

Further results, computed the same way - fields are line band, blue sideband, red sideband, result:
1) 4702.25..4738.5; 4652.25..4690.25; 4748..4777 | 1.5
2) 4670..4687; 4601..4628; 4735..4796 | 0.7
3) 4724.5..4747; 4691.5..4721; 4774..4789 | -1.1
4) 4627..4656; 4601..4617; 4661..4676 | 0.5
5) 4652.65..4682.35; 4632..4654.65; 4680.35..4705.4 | 1.2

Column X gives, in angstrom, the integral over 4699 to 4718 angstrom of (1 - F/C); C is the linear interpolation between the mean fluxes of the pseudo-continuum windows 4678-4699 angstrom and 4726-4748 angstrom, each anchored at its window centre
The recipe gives 2.2 angstrom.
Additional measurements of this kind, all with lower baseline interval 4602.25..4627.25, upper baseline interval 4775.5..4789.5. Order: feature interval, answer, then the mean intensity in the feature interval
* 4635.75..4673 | 1.5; 4.68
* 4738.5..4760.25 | 0.0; 4.33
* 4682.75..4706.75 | -0.2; 4.69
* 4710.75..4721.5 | 0.5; 4.32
